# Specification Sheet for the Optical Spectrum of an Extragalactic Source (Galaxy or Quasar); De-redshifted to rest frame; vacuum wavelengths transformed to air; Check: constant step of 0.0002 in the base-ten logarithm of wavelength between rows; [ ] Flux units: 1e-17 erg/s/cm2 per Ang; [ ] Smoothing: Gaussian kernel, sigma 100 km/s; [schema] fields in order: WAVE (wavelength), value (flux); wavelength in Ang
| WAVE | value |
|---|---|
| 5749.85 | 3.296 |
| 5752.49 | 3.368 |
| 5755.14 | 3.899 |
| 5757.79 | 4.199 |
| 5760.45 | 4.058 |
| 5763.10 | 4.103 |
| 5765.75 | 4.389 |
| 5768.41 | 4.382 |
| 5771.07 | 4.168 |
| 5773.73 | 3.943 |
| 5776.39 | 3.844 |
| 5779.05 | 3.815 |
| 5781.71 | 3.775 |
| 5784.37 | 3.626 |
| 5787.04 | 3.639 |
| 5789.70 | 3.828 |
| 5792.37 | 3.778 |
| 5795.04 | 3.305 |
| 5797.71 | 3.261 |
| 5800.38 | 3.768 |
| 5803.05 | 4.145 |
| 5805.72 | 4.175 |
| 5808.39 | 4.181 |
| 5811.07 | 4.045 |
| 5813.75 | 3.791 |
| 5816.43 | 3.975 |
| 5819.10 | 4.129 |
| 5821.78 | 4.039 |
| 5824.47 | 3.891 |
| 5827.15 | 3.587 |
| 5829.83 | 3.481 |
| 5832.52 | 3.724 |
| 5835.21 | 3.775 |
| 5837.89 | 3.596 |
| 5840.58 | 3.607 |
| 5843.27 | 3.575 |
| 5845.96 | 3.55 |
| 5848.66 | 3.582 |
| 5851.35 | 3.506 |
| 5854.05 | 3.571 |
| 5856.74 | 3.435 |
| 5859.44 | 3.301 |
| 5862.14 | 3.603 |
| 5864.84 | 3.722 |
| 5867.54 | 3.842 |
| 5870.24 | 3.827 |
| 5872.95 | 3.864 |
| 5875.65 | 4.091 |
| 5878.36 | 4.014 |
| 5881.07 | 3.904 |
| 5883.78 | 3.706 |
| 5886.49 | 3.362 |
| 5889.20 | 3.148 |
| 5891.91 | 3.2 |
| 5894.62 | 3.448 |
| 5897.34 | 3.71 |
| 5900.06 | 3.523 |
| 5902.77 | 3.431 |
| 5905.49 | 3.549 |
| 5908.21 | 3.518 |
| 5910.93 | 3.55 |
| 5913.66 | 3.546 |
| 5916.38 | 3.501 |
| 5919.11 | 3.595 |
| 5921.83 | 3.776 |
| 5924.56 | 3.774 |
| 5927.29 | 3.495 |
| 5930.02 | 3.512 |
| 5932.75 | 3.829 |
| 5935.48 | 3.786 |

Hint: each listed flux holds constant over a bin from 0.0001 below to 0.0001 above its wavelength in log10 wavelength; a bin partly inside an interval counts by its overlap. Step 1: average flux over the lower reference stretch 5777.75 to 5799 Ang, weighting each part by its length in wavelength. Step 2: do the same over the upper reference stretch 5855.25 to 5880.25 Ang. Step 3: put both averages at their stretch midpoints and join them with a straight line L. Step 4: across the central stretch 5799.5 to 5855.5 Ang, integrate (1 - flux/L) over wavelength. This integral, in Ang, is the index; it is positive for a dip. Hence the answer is -1.6 Ang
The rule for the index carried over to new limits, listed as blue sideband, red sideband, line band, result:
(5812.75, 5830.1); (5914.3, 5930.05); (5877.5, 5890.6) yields 0.4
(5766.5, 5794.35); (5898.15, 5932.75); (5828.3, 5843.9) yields 0.5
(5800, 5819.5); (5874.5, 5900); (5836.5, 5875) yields 1.6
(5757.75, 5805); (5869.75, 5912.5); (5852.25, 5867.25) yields 0.6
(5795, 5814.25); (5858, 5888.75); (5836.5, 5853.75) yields 1.0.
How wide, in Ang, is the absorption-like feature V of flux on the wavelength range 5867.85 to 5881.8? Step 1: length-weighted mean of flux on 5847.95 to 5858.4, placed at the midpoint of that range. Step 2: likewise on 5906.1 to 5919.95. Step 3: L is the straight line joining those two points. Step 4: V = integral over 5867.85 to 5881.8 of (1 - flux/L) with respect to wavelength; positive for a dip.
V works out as -1.6 Ang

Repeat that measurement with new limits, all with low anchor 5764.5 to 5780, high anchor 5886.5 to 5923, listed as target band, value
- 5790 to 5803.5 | 1.2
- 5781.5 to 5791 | 0.8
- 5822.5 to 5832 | 0.4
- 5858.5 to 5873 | -0.1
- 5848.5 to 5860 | 0.7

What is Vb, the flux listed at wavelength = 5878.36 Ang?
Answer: 4.014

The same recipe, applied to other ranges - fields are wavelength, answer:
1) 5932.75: 3.829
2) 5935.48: 3.786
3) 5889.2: 3.148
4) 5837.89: 3.596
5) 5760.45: 4.058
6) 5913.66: 3.546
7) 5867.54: 3.842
